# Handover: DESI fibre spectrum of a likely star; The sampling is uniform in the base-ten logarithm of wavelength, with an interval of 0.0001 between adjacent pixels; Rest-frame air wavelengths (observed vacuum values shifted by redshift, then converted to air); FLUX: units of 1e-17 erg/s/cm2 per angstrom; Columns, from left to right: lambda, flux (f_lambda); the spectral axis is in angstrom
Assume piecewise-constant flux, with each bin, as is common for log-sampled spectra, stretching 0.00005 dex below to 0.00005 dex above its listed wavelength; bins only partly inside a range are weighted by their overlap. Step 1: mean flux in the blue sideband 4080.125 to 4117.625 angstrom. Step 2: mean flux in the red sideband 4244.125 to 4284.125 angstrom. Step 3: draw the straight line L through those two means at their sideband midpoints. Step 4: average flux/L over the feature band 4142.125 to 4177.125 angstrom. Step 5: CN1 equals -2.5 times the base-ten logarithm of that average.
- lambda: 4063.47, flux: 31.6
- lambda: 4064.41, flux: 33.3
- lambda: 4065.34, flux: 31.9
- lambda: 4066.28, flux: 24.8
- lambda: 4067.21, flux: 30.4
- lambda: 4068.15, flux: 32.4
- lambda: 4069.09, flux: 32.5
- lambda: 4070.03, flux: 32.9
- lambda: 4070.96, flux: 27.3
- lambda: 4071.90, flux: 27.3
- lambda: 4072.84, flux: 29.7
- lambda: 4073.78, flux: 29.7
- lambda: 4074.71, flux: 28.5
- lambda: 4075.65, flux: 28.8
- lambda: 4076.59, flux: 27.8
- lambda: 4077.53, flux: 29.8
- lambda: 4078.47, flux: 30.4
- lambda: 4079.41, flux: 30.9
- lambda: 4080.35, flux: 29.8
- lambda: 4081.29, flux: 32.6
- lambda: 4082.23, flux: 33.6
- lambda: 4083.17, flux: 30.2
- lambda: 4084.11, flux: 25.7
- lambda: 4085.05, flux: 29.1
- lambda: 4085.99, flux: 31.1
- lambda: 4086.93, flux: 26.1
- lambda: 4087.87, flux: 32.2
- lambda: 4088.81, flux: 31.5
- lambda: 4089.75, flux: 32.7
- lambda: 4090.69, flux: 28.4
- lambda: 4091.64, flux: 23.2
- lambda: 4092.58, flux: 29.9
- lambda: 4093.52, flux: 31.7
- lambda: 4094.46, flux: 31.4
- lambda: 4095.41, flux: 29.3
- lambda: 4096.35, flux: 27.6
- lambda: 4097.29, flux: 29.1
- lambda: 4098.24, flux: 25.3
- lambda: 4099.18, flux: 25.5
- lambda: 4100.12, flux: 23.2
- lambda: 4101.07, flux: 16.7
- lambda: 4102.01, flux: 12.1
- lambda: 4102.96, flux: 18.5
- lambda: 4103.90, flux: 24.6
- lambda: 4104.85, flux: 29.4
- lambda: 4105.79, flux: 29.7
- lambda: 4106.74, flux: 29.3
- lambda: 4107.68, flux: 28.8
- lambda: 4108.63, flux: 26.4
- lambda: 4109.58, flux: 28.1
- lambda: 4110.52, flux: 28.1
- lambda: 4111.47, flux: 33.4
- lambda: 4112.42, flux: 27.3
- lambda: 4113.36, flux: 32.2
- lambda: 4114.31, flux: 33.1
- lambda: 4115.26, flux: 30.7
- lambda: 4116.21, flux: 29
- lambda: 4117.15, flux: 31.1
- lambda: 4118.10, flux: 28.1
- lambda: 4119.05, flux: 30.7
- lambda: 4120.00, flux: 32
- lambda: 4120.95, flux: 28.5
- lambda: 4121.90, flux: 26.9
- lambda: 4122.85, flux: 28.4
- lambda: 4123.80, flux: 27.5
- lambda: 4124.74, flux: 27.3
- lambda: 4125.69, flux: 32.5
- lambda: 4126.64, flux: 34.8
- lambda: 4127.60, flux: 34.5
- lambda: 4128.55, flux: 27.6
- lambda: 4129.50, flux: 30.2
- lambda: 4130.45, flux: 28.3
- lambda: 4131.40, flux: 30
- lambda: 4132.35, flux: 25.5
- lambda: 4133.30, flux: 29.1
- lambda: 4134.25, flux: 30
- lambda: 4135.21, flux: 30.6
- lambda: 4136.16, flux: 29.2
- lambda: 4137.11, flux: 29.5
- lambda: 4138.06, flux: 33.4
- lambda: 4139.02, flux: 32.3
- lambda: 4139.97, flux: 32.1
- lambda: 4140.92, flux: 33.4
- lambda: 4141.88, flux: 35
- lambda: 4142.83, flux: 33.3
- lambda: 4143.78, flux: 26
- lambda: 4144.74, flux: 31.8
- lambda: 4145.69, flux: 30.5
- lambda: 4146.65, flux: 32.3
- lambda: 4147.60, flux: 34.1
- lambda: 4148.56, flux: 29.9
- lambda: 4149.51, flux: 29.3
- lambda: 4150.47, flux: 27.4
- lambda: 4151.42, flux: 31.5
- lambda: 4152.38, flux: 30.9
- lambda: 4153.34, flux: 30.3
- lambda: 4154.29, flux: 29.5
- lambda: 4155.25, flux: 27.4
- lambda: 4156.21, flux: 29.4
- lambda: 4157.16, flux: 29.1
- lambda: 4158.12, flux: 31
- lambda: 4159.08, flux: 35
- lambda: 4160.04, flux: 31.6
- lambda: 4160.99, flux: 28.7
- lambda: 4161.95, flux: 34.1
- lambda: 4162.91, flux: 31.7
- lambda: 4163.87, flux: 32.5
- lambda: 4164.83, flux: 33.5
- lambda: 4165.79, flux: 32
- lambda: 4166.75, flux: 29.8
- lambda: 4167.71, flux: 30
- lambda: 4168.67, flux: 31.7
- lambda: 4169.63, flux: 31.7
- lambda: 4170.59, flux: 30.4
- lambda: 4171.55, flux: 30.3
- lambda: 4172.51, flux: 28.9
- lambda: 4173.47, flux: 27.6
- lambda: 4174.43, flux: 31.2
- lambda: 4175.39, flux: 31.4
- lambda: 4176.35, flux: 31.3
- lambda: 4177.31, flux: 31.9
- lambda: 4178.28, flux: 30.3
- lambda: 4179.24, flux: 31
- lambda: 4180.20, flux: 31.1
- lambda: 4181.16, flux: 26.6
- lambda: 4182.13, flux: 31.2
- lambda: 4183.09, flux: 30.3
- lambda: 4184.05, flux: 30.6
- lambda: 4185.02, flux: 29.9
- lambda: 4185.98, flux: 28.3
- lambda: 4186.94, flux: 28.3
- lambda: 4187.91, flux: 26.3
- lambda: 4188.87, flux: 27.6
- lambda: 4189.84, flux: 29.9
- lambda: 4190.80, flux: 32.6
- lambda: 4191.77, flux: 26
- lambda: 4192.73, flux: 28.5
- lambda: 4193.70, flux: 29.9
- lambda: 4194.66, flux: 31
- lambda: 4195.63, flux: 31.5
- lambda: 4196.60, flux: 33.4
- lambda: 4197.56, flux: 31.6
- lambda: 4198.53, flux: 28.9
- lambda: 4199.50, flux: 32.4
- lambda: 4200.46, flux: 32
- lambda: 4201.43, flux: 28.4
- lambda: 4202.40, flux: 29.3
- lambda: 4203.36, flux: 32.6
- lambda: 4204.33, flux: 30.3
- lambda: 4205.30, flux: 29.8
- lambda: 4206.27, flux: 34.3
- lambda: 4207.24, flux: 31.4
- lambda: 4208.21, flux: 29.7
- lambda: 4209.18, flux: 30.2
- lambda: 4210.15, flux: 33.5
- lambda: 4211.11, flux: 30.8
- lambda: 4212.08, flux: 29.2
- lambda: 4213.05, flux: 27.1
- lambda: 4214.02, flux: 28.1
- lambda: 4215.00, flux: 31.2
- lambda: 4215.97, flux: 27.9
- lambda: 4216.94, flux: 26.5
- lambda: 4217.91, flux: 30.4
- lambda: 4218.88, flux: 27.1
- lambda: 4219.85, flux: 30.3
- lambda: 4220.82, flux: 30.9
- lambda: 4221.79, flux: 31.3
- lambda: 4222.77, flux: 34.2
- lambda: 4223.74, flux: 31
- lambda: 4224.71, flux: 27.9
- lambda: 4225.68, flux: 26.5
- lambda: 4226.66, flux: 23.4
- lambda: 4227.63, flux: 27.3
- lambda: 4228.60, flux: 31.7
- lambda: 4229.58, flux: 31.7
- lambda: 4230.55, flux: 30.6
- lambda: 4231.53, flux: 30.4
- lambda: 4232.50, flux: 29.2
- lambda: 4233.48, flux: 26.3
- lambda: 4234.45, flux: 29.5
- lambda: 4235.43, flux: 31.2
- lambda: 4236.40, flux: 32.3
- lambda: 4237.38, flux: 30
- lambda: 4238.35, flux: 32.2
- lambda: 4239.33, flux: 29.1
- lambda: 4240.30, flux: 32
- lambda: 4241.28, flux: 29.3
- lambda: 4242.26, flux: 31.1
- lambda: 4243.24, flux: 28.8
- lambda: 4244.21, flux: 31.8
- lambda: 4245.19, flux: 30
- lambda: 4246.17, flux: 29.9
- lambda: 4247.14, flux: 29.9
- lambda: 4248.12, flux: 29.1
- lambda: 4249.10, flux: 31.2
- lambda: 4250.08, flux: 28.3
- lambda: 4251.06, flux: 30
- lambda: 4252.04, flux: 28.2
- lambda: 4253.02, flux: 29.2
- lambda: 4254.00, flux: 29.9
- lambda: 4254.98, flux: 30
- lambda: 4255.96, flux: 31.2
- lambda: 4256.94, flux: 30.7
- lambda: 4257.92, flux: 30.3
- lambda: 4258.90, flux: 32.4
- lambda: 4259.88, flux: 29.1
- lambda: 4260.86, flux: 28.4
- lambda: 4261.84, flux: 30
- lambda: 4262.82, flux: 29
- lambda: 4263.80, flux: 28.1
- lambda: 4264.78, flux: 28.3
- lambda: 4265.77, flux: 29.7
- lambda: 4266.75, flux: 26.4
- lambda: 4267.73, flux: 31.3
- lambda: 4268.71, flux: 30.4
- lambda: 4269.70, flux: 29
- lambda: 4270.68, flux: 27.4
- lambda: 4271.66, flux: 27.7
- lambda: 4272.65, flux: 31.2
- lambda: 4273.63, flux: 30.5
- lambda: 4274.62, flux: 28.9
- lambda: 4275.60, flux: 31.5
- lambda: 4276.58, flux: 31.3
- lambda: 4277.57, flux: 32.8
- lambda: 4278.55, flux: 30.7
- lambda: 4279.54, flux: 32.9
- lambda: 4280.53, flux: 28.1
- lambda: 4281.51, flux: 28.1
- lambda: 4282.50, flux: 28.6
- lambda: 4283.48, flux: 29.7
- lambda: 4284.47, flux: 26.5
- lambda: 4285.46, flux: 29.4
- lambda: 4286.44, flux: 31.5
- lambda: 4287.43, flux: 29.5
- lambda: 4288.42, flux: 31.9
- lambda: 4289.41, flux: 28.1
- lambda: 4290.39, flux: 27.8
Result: -0.07 mag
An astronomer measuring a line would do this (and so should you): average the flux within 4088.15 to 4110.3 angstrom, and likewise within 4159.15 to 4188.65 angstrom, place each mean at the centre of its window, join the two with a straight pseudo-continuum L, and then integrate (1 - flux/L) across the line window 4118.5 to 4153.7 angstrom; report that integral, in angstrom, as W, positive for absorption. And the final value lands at -2.3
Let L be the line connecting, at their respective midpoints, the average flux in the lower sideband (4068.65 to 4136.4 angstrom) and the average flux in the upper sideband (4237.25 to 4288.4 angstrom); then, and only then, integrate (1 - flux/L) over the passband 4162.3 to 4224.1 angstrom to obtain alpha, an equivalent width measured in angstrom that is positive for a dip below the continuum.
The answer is -2.0 angstrom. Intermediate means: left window 28.8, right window 29.8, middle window 30.3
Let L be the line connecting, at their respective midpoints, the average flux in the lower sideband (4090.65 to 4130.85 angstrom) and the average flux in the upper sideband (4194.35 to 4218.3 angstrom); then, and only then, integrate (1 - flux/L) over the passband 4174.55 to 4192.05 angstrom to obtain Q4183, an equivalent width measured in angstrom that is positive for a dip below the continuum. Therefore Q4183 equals 0.1 angstrom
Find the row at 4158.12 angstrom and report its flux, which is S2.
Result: 31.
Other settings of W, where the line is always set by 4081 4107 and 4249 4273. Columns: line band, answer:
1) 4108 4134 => -1.79 angstrom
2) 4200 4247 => -1.61 angstrom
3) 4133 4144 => -1.31 angstrom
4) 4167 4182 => -1.04 angstrom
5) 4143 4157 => -0.98 angstrom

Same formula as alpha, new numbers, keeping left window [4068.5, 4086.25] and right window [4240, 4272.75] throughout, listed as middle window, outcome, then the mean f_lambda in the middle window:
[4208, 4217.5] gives 0.1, 29.4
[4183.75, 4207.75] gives -0.4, 30.2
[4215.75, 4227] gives 0.2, 29.1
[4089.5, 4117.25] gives 2.2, 27.4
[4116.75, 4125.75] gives 0.2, 29.1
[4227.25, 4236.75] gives -0.1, 30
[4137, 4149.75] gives -0.8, 31.7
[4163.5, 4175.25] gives -0.4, 30.8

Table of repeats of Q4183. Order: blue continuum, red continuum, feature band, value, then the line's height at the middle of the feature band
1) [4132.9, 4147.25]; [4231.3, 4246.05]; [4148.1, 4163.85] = 0.3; 31.1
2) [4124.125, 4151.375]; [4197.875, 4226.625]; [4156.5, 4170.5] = -0.5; 30.5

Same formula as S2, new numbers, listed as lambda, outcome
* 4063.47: 31.6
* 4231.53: 30.4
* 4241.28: 29.3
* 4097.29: 29.1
